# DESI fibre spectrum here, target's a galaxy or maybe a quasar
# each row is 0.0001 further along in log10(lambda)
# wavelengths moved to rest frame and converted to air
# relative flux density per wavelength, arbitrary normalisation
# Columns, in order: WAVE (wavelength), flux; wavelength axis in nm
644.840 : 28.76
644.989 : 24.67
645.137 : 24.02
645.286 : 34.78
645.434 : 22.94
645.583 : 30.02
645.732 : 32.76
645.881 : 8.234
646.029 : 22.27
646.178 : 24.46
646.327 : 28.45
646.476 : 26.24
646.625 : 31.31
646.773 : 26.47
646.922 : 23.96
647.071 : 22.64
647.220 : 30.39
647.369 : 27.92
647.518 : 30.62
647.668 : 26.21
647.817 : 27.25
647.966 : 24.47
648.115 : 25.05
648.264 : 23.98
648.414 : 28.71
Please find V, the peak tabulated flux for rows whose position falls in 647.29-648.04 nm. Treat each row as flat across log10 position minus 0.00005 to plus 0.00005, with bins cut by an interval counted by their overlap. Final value 30.62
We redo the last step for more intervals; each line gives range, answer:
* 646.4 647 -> 31.31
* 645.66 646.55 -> 32.76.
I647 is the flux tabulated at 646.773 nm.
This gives 26.47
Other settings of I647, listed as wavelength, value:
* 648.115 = 25.05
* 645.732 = 32.76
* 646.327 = 28.45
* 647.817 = 27.25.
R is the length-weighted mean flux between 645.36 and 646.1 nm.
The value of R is 23.3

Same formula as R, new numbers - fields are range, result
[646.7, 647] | 25.2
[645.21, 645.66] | 29.2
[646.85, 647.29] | 25.6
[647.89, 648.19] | 24.8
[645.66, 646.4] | 23.2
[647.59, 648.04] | 26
